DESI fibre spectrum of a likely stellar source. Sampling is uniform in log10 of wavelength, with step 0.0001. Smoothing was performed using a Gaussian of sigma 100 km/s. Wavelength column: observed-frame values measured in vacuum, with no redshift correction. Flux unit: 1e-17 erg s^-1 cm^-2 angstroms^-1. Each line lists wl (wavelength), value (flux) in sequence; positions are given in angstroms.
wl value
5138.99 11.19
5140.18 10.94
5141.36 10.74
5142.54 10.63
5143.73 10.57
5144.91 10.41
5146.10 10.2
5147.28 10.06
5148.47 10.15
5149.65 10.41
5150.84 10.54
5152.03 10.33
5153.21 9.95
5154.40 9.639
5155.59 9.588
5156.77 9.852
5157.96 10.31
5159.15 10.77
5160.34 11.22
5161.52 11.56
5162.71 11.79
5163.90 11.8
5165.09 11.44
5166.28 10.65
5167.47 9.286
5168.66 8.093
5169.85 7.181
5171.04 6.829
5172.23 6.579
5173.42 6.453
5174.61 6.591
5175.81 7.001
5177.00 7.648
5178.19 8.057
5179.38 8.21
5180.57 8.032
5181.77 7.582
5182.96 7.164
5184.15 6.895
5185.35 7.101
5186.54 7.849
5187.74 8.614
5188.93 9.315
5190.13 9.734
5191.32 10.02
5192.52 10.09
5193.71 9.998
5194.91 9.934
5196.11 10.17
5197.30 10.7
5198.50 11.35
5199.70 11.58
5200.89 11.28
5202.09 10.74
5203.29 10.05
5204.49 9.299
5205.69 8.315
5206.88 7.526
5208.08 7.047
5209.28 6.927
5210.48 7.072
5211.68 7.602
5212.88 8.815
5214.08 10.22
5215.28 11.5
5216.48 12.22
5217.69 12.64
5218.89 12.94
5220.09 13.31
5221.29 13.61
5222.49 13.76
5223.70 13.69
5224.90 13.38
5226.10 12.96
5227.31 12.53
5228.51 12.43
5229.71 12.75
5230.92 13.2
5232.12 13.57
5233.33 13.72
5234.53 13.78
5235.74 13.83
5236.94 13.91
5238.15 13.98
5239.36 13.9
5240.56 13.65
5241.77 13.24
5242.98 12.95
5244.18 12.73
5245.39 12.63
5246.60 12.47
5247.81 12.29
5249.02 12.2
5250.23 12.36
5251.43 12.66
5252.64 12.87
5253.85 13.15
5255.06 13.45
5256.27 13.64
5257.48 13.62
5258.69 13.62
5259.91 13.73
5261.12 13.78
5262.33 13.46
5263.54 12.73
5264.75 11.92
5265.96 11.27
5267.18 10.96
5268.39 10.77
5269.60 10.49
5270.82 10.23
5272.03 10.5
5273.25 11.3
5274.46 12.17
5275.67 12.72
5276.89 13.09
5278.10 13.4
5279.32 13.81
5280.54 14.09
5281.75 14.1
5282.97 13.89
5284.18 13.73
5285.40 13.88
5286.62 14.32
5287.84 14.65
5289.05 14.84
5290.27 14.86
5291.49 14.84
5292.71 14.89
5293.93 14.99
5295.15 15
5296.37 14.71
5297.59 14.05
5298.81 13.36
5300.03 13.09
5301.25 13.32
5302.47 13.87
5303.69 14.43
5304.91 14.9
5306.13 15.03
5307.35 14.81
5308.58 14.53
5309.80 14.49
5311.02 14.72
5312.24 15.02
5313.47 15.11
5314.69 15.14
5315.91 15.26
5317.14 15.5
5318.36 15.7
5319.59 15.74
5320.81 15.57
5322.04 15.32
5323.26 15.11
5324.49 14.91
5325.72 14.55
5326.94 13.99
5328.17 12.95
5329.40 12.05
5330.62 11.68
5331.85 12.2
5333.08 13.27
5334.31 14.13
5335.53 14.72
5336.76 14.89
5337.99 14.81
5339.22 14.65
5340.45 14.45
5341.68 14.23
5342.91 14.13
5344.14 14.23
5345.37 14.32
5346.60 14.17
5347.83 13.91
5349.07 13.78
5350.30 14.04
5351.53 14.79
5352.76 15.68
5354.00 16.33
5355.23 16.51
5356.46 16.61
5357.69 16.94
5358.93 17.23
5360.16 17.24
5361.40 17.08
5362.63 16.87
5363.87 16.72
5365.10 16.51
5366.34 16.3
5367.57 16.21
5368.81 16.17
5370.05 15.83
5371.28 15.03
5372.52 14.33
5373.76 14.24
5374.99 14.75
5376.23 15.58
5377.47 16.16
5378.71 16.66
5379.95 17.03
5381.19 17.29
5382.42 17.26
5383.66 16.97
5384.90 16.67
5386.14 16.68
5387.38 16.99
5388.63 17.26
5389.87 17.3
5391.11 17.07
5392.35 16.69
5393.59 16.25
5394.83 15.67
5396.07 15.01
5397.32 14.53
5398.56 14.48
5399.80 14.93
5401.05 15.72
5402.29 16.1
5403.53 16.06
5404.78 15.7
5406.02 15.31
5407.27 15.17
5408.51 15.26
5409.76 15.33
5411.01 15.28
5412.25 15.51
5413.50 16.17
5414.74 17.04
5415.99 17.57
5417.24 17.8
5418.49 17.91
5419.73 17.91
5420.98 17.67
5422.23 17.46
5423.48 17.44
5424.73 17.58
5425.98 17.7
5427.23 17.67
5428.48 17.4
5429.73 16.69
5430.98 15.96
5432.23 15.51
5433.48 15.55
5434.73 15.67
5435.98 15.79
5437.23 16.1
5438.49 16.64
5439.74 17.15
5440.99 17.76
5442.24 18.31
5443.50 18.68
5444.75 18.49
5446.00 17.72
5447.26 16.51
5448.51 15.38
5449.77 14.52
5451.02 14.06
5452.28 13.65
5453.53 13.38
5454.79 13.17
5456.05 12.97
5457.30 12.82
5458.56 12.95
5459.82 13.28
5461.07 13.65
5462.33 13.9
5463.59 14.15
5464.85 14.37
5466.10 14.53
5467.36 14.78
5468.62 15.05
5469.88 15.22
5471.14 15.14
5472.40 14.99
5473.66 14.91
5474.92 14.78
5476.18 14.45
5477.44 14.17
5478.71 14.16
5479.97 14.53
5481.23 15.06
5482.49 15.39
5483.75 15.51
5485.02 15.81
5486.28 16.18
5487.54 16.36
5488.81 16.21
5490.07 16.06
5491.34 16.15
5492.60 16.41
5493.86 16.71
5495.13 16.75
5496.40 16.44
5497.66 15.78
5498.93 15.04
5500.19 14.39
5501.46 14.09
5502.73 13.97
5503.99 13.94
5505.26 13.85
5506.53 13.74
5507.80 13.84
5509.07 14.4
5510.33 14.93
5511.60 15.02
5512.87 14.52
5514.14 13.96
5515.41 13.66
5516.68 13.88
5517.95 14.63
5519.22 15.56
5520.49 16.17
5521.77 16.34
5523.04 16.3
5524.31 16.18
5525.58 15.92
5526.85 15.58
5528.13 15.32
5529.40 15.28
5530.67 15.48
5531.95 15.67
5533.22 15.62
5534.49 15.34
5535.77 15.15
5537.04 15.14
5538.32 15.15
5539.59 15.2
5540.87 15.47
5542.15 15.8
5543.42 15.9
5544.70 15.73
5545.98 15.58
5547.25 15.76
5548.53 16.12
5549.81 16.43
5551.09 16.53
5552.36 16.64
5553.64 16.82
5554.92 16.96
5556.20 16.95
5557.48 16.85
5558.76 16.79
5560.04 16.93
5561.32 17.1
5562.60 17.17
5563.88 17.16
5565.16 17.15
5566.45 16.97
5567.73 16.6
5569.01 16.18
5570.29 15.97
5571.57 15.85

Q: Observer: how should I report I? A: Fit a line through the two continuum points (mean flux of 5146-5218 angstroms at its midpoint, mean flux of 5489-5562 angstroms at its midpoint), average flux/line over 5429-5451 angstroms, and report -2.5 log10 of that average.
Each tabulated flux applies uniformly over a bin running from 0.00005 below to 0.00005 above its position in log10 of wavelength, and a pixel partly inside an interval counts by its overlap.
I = -0.18 mag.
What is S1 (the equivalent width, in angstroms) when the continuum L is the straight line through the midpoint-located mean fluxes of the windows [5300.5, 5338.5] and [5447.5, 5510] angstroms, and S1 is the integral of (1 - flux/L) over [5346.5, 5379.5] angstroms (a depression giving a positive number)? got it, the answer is -2.9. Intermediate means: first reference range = 14.4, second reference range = 14.7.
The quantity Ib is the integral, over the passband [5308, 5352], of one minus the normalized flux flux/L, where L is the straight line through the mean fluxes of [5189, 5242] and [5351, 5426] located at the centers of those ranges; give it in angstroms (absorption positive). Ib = 0.74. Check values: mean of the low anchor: 11.4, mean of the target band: 14.4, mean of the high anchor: 16.3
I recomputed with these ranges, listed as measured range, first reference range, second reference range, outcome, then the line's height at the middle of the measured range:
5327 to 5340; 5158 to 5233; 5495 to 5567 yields -0.11 mag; 12.3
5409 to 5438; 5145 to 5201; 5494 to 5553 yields -0.23 mag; 13.6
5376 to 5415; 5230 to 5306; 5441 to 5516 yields -0.13 mag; 14.3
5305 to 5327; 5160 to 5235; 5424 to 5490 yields -0.20 mag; 12.5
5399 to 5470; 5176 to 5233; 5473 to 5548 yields -0.14 mag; 14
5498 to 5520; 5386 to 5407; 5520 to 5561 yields 0.12 mag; 16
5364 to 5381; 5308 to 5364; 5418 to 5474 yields -0.05 mag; 15.2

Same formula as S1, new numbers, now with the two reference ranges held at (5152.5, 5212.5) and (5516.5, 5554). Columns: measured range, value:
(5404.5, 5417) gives -2.4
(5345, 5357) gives -2.7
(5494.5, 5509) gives 0.4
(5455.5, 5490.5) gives -0.4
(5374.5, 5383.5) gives -2.6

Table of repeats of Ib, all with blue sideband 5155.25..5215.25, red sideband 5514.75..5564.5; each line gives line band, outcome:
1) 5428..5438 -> -1.6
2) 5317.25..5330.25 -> -3.1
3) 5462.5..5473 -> -0.2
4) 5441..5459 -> -1.4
